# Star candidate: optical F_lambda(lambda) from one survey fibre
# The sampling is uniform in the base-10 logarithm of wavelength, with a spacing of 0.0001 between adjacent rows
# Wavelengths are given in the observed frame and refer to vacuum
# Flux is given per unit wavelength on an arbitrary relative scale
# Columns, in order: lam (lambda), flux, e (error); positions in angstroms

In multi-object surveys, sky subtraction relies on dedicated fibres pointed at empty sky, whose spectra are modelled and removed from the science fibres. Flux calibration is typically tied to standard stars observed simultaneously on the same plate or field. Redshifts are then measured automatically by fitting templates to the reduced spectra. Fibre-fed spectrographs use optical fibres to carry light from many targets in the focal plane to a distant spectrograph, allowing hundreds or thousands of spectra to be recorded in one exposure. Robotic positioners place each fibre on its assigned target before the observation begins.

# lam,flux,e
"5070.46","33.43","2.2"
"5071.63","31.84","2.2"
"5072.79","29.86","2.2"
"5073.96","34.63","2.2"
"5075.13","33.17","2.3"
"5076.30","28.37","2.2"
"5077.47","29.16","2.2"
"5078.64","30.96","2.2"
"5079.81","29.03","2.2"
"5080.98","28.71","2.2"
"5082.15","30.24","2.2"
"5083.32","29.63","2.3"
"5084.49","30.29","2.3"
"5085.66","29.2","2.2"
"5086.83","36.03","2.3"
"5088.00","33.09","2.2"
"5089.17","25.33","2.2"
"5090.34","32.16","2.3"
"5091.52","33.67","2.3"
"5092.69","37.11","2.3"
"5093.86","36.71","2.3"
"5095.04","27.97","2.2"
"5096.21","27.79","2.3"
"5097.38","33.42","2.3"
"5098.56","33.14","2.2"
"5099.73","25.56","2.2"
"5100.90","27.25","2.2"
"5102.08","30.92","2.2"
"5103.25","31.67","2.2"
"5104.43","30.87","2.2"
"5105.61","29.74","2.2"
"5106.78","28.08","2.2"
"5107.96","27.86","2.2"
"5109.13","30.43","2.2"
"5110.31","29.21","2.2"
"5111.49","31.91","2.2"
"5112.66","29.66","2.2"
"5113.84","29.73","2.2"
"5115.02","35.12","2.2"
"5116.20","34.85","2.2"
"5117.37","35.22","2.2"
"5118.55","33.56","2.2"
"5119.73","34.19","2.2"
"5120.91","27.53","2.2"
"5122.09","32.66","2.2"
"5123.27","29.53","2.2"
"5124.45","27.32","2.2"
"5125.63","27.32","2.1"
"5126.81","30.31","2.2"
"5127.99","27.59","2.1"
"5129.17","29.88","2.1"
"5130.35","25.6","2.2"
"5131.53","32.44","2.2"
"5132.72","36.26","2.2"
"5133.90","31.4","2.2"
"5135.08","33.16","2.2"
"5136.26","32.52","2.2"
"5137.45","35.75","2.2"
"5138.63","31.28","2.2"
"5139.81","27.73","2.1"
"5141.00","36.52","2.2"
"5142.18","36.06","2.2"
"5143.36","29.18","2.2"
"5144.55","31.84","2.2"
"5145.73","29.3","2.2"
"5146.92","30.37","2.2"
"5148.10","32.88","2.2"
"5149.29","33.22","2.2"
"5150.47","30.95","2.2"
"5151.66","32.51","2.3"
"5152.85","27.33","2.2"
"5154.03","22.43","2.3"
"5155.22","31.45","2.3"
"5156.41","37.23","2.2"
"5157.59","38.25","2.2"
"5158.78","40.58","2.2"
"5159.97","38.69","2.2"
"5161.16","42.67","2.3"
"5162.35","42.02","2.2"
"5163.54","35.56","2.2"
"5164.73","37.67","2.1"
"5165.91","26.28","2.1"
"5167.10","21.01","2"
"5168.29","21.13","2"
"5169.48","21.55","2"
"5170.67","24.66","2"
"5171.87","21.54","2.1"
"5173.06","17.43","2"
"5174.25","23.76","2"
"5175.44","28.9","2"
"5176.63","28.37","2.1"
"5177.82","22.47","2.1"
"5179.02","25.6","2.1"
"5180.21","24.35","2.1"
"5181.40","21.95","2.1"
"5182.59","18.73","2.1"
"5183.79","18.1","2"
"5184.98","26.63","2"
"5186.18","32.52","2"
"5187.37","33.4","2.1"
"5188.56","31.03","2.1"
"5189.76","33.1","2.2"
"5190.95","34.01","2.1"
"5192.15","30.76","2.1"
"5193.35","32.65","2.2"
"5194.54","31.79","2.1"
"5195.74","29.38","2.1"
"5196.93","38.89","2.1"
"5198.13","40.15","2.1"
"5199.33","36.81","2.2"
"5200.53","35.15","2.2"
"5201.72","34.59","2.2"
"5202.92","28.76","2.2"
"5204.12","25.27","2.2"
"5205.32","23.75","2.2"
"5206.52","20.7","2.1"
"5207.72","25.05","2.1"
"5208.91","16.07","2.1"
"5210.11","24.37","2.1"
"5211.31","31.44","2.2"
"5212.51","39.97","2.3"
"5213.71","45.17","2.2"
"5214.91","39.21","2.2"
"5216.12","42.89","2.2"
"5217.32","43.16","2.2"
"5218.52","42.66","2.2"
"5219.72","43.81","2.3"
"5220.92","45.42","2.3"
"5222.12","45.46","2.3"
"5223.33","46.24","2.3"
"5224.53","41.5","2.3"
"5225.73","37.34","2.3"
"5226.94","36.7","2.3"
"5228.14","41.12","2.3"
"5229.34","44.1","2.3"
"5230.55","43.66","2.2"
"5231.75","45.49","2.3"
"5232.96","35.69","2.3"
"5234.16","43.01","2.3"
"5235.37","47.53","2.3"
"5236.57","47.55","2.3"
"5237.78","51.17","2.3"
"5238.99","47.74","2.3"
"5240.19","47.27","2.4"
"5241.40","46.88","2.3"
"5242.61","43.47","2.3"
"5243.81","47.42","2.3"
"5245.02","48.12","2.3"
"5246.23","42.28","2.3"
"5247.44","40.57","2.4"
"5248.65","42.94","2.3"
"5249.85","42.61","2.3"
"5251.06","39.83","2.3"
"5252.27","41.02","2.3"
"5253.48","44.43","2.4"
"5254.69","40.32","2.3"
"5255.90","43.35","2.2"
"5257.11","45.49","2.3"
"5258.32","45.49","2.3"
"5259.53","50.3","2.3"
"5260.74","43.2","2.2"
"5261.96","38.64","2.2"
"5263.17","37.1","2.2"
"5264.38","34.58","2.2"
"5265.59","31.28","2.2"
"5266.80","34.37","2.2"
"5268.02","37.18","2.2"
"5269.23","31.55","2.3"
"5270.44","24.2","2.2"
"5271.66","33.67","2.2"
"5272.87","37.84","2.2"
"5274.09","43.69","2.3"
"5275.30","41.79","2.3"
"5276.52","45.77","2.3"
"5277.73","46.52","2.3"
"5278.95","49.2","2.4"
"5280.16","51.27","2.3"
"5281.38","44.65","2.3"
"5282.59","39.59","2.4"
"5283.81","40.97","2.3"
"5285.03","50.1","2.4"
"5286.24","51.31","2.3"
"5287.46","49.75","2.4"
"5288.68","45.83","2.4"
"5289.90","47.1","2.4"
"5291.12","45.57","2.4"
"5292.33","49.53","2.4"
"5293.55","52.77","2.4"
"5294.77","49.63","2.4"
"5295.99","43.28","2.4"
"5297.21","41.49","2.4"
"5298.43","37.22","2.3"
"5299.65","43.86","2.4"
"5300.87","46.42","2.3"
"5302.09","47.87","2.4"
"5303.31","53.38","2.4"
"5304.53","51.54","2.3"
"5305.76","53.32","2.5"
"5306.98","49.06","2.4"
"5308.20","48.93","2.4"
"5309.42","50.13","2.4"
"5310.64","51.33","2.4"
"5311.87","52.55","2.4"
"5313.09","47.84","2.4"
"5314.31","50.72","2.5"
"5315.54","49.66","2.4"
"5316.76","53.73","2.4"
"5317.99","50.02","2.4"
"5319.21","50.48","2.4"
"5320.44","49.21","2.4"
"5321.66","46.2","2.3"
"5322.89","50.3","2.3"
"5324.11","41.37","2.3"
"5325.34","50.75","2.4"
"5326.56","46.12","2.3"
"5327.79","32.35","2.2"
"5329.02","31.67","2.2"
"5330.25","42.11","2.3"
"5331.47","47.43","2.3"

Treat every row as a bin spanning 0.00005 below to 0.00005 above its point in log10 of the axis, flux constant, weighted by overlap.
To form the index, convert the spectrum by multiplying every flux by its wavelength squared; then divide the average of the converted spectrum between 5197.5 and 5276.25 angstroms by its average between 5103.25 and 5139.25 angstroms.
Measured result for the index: 1.3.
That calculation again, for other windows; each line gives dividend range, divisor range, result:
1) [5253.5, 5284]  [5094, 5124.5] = 1.40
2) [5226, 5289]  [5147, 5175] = 1.45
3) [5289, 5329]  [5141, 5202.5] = 1.65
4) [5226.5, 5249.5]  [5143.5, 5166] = 1.36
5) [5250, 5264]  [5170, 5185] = 1.90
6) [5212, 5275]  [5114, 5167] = 1.34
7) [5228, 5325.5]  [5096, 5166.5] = 1.49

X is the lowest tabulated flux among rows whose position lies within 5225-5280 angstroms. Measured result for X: 24.2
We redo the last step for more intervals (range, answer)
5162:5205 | 17.43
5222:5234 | 35.69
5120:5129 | 27.32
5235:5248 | 40.57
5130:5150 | 25.6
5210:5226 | 24.37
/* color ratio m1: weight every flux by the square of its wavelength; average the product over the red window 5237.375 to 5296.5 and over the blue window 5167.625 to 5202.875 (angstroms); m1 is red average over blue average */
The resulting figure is 1.6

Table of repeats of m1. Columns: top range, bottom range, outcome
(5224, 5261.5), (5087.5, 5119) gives 1.48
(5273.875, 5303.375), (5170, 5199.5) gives 1.71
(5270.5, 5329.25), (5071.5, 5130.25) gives 1.63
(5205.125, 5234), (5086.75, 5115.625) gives 1.28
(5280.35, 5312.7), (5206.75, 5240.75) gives 1.21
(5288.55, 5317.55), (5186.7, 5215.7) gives 1.59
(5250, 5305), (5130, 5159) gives 1.41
